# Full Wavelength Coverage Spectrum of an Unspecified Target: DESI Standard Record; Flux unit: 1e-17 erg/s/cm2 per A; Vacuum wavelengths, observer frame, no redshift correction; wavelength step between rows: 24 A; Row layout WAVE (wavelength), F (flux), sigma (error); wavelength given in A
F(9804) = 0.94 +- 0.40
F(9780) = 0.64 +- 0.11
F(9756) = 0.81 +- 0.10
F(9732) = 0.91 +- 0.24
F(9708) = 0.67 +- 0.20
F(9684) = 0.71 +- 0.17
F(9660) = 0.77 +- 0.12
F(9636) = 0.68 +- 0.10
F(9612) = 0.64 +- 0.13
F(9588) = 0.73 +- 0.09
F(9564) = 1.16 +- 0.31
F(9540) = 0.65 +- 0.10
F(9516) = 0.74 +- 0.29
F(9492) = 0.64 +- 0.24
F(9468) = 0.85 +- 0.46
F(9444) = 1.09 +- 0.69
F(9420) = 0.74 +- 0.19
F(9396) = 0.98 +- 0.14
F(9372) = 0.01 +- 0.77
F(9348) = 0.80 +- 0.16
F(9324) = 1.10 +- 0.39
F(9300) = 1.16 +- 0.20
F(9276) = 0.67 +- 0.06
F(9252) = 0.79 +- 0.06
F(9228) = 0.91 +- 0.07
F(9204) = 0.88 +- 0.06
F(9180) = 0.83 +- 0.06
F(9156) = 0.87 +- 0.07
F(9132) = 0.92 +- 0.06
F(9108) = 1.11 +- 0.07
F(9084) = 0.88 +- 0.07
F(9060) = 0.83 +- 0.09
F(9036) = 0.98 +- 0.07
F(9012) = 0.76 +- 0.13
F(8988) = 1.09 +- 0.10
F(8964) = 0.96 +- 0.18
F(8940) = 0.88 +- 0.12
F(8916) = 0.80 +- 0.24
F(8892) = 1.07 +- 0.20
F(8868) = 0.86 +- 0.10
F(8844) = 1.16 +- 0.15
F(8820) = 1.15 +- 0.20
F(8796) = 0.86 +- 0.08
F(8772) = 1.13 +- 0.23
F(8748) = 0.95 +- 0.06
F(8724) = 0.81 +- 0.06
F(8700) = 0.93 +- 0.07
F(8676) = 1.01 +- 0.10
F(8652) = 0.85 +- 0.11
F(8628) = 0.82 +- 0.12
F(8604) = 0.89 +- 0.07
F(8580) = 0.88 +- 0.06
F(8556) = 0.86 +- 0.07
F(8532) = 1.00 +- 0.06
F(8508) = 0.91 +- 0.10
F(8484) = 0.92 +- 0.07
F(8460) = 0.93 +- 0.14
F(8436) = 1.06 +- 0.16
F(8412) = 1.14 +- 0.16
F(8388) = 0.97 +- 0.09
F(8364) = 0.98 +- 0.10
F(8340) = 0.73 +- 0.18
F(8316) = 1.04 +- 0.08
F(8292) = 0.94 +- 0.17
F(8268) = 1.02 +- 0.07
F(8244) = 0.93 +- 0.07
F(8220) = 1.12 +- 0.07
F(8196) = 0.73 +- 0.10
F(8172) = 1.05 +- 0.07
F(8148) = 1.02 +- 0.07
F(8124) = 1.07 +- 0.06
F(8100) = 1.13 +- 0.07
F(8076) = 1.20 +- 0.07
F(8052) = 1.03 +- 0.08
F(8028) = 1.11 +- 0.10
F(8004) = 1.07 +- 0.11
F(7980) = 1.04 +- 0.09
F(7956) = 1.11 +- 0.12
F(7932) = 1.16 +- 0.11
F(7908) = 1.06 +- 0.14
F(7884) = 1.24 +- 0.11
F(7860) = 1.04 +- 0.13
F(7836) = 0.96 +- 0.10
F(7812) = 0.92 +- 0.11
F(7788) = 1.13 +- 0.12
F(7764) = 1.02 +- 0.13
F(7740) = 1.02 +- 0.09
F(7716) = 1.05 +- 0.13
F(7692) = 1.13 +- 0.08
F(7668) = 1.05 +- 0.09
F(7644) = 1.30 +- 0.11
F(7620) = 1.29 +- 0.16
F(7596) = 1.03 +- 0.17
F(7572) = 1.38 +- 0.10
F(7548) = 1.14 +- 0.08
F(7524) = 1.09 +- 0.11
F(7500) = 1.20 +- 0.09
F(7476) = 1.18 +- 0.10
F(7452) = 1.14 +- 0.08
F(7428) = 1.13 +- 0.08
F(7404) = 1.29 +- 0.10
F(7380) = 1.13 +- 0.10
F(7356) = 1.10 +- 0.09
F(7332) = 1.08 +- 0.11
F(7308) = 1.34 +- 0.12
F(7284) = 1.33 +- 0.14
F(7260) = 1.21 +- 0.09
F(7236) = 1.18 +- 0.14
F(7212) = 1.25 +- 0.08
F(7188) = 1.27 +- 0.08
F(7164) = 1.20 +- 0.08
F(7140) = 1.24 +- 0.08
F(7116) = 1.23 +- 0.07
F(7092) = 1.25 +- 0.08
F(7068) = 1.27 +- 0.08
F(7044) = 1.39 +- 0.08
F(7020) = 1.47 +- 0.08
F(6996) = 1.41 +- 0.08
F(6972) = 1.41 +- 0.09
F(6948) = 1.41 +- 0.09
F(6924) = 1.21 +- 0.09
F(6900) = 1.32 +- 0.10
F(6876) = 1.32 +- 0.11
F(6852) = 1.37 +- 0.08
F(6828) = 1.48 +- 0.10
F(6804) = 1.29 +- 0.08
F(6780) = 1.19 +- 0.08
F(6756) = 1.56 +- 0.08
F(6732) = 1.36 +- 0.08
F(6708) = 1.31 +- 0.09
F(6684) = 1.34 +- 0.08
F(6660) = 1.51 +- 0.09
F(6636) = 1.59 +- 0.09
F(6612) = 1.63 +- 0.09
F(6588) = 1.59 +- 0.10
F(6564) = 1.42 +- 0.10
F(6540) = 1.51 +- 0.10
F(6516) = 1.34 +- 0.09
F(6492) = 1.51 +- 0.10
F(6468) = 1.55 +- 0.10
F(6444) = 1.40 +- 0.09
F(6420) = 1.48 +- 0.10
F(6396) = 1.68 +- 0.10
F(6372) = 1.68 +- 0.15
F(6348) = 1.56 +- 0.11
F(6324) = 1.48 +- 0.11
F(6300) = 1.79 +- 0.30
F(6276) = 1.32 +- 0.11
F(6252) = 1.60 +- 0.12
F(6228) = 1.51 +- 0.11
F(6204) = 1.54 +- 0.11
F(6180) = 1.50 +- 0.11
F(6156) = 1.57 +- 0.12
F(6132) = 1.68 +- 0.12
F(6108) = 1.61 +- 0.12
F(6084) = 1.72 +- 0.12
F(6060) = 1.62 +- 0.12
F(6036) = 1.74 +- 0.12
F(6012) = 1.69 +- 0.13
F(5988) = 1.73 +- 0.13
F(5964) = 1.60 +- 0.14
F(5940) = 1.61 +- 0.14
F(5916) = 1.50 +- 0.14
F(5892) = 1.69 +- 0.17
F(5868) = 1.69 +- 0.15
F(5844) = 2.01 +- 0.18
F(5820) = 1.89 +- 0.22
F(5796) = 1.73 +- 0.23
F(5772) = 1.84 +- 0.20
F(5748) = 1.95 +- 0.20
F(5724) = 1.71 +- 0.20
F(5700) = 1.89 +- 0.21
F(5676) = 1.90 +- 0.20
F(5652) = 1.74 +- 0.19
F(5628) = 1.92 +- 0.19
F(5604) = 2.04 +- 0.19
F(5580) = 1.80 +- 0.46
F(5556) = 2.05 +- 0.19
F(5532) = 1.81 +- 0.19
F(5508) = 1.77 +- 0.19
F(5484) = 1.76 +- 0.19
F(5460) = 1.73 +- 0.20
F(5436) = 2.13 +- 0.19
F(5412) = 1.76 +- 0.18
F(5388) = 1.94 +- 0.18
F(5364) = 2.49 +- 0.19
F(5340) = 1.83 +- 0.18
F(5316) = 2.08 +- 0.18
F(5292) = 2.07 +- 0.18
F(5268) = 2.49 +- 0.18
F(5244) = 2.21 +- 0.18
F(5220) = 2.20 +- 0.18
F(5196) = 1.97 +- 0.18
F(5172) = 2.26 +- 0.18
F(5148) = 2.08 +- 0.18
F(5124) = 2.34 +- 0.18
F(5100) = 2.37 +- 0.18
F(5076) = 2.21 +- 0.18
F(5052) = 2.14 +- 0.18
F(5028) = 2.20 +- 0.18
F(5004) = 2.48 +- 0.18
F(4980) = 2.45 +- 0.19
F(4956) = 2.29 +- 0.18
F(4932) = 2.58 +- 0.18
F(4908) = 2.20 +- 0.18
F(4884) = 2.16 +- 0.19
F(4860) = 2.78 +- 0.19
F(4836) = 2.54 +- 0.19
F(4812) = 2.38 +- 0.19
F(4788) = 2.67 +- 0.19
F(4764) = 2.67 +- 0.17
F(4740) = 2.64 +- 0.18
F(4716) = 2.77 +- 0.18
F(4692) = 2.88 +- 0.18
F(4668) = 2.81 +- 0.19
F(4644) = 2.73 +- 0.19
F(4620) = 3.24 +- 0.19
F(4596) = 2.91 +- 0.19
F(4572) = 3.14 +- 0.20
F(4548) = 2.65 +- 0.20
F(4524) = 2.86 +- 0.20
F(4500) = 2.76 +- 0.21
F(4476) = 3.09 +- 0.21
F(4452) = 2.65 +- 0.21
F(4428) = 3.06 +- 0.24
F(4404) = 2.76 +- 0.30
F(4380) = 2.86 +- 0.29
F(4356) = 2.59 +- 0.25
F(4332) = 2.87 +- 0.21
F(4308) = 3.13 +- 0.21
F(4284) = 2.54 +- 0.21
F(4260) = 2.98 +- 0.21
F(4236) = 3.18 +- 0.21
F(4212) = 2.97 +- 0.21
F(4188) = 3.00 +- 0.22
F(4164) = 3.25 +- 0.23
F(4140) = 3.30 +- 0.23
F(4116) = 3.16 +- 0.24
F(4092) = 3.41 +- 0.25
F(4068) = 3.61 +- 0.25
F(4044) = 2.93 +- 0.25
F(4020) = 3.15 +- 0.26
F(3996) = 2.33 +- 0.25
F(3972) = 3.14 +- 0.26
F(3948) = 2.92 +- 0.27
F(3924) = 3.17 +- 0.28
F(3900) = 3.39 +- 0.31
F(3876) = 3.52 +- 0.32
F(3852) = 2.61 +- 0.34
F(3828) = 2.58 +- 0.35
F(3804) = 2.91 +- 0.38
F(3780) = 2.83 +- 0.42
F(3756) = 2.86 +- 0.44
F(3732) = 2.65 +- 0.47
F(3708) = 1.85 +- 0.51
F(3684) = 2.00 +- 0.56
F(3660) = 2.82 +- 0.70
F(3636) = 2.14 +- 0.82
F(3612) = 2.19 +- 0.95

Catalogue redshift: 0.00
